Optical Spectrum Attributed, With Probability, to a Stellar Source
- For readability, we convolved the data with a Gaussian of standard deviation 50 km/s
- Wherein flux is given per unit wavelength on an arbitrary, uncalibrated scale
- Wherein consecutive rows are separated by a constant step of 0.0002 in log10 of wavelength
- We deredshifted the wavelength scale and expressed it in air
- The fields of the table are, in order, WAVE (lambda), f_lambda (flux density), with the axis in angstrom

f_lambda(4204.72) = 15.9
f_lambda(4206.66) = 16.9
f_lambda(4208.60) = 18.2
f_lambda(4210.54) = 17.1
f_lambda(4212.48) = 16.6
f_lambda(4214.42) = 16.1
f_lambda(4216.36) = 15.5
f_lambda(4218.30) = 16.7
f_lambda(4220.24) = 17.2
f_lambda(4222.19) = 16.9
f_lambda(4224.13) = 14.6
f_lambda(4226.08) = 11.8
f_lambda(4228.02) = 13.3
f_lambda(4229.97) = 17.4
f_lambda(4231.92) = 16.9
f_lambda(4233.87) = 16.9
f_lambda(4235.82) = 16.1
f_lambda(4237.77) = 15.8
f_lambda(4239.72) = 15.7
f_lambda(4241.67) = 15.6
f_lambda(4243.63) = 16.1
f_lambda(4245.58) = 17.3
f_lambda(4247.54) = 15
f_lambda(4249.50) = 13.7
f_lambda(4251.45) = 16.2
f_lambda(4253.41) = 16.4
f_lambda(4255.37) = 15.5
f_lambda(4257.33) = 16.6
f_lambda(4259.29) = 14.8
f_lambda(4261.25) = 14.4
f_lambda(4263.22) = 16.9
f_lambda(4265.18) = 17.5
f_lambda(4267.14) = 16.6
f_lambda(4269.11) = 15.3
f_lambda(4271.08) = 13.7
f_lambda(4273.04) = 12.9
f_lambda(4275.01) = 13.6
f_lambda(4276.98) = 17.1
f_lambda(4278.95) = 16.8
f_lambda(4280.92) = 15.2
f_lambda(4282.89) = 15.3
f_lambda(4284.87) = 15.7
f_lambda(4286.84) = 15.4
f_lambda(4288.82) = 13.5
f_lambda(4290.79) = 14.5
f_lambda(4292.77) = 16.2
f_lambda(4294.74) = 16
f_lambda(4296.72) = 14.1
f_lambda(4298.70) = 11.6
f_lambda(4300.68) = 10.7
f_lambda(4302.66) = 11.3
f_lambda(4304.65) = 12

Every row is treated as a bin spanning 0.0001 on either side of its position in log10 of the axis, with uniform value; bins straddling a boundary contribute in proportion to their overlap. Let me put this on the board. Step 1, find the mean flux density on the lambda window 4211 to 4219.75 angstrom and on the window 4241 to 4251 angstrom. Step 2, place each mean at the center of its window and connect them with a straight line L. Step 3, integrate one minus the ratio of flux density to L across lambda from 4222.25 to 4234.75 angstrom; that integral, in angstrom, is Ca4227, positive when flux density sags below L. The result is 0.6 angstrom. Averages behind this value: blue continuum 16.3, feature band 15.3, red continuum 15.6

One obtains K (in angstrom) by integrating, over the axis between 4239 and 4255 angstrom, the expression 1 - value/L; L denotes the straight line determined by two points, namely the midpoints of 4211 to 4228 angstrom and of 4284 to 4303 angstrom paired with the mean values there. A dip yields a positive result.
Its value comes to -0.8 angstrom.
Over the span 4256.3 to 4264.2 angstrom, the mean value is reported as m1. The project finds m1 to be 15.7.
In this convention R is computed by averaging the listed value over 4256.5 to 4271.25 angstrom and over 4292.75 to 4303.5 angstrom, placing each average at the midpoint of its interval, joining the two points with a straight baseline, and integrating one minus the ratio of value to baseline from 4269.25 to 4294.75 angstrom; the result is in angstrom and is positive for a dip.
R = -1.2 angstrom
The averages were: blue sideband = 15.8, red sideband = 13.1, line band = 15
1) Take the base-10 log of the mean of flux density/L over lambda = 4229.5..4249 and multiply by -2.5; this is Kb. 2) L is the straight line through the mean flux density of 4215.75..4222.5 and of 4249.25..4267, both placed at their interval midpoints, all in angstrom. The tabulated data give 0.004 mag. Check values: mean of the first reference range 16.6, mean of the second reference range 15.9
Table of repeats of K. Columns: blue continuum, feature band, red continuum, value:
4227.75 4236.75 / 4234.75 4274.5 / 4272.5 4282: 0.51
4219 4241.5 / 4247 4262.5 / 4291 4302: -0.41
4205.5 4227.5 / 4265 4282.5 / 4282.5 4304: -0.99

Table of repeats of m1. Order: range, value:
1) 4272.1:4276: 13.2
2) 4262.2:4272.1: 16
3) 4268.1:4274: 14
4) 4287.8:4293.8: 14.8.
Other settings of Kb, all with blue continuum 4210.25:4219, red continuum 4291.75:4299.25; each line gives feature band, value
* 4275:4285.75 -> -0.058 mag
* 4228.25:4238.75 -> -0.029 mag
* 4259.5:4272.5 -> -0.022 mag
